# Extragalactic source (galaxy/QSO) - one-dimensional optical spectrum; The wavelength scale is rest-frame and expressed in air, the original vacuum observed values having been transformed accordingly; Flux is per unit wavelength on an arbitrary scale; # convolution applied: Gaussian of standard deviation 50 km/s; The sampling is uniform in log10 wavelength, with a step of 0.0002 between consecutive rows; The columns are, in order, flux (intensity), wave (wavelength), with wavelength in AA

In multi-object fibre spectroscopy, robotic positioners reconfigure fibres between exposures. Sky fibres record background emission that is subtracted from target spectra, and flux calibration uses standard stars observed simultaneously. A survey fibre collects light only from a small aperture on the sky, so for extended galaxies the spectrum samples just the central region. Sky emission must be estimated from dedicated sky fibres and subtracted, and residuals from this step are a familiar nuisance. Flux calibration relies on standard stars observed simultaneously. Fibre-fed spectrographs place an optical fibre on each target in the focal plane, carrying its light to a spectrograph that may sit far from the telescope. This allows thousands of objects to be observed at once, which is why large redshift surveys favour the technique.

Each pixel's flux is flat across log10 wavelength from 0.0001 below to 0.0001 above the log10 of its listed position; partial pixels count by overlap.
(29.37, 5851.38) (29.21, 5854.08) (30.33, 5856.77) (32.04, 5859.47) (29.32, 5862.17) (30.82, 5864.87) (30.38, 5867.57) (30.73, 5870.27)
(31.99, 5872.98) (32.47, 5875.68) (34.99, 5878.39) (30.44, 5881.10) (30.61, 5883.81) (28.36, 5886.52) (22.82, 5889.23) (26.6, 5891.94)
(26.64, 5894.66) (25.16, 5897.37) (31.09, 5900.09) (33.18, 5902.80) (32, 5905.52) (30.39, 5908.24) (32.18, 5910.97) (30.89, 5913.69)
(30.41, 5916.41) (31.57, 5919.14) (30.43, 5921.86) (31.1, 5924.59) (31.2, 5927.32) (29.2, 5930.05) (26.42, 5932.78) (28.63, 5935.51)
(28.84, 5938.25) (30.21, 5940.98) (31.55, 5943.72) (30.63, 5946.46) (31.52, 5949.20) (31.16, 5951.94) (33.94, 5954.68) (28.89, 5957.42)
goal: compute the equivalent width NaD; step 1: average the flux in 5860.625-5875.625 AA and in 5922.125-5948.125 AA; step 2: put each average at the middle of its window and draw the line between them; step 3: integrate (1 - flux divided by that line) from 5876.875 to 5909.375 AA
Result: 1.2 AA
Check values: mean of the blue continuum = 30.8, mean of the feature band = 29.4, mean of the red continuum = 29.8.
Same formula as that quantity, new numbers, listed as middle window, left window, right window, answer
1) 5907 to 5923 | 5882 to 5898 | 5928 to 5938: -1.87 AA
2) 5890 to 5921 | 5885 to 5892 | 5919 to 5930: -1.79 AA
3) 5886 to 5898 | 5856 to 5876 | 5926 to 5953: 1.88 AA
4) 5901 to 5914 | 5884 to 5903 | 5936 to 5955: -1.53 AA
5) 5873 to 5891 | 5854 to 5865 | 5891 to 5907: -0.17 AA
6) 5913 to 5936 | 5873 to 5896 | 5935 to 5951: -0.01 AA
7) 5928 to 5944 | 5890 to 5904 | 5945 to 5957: 0.83 AA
